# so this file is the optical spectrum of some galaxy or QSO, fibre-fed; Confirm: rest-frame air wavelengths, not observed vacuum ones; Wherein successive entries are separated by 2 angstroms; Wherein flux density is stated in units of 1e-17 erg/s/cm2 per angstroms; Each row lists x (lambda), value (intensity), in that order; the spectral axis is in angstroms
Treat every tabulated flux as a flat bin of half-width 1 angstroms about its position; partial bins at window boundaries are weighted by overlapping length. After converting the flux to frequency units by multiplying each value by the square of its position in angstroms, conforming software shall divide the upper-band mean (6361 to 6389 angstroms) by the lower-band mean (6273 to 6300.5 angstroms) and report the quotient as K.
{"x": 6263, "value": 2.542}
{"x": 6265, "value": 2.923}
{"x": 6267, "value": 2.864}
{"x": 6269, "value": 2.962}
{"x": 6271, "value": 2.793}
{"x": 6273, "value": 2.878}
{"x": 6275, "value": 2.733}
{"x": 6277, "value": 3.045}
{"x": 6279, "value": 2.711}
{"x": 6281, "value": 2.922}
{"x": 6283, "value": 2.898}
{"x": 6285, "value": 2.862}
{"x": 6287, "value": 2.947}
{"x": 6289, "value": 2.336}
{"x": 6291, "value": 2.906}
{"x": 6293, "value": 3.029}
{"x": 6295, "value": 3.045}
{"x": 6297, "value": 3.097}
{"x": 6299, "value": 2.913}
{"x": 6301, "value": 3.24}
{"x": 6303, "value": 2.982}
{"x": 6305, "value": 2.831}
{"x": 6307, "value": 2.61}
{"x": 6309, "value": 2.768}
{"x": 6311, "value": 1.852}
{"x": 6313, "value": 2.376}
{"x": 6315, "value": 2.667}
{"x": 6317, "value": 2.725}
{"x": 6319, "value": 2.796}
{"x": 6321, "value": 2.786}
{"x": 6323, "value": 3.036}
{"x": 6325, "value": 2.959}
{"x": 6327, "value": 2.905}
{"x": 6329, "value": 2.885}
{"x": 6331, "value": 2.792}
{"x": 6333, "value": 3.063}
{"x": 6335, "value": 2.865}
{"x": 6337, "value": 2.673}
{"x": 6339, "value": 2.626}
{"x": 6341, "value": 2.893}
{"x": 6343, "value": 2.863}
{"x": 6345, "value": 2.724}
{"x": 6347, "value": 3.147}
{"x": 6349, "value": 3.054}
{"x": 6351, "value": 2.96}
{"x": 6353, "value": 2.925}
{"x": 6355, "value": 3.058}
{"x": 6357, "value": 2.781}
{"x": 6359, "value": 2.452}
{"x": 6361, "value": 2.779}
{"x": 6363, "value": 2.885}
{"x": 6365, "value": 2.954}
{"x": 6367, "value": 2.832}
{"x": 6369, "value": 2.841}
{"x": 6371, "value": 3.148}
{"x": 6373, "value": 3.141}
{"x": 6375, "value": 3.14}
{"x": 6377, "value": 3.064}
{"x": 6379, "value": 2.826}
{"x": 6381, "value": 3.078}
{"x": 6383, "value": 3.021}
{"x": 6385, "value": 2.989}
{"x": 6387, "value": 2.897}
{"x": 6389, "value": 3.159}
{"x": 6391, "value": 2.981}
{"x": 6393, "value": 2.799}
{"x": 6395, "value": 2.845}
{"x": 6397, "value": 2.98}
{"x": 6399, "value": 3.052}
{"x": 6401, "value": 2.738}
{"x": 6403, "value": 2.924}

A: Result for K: 1.06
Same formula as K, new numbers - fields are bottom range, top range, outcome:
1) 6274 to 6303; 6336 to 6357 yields 1.01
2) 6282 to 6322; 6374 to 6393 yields 1.11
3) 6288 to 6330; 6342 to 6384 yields 1.07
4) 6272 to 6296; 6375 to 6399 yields 1.08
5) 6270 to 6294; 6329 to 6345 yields 1.01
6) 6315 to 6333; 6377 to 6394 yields 1.06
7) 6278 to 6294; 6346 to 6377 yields 1.07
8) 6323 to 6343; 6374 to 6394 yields 1.06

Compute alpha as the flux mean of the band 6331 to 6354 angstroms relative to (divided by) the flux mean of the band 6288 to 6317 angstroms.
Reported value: 1.05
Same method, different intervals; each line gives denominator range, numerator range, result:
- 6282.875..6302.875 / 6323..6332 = 0.99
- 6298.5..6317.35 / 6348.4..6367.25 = 1.07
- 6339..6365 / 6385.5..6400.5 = 1.03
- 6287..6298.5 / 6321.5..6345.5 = 0.99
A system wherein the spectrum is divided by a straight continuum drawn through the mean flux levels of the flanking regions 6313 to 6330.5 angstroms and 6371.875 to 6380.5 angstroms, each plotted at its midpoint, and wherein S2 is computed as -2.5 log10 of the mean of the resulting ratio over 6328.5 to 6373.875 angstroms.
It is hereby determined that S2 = 0.02 mag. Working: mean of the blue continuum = 2.82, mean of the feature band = 2.88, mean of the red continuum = 3.05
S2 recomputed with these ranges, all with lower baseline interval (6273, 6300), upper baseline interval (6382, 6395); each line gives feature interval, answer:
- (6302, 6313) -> 0.123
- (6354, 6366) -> 0.046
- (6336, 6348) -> 0.040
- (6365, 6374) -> -0.014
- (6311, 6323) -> 0.107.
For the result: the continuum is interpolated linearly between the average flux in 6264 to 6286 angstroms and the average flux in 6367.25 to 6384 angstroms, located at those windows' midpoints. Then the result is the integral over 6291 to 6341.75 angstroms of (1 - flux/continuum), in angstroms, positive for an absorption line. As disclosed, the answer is 2.0 angstroms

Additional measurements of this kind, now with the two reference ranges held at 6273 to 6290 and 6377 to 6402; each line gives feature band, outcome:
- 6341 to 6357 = -0.3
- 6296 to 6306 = -0.6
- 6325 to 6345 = 0.3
